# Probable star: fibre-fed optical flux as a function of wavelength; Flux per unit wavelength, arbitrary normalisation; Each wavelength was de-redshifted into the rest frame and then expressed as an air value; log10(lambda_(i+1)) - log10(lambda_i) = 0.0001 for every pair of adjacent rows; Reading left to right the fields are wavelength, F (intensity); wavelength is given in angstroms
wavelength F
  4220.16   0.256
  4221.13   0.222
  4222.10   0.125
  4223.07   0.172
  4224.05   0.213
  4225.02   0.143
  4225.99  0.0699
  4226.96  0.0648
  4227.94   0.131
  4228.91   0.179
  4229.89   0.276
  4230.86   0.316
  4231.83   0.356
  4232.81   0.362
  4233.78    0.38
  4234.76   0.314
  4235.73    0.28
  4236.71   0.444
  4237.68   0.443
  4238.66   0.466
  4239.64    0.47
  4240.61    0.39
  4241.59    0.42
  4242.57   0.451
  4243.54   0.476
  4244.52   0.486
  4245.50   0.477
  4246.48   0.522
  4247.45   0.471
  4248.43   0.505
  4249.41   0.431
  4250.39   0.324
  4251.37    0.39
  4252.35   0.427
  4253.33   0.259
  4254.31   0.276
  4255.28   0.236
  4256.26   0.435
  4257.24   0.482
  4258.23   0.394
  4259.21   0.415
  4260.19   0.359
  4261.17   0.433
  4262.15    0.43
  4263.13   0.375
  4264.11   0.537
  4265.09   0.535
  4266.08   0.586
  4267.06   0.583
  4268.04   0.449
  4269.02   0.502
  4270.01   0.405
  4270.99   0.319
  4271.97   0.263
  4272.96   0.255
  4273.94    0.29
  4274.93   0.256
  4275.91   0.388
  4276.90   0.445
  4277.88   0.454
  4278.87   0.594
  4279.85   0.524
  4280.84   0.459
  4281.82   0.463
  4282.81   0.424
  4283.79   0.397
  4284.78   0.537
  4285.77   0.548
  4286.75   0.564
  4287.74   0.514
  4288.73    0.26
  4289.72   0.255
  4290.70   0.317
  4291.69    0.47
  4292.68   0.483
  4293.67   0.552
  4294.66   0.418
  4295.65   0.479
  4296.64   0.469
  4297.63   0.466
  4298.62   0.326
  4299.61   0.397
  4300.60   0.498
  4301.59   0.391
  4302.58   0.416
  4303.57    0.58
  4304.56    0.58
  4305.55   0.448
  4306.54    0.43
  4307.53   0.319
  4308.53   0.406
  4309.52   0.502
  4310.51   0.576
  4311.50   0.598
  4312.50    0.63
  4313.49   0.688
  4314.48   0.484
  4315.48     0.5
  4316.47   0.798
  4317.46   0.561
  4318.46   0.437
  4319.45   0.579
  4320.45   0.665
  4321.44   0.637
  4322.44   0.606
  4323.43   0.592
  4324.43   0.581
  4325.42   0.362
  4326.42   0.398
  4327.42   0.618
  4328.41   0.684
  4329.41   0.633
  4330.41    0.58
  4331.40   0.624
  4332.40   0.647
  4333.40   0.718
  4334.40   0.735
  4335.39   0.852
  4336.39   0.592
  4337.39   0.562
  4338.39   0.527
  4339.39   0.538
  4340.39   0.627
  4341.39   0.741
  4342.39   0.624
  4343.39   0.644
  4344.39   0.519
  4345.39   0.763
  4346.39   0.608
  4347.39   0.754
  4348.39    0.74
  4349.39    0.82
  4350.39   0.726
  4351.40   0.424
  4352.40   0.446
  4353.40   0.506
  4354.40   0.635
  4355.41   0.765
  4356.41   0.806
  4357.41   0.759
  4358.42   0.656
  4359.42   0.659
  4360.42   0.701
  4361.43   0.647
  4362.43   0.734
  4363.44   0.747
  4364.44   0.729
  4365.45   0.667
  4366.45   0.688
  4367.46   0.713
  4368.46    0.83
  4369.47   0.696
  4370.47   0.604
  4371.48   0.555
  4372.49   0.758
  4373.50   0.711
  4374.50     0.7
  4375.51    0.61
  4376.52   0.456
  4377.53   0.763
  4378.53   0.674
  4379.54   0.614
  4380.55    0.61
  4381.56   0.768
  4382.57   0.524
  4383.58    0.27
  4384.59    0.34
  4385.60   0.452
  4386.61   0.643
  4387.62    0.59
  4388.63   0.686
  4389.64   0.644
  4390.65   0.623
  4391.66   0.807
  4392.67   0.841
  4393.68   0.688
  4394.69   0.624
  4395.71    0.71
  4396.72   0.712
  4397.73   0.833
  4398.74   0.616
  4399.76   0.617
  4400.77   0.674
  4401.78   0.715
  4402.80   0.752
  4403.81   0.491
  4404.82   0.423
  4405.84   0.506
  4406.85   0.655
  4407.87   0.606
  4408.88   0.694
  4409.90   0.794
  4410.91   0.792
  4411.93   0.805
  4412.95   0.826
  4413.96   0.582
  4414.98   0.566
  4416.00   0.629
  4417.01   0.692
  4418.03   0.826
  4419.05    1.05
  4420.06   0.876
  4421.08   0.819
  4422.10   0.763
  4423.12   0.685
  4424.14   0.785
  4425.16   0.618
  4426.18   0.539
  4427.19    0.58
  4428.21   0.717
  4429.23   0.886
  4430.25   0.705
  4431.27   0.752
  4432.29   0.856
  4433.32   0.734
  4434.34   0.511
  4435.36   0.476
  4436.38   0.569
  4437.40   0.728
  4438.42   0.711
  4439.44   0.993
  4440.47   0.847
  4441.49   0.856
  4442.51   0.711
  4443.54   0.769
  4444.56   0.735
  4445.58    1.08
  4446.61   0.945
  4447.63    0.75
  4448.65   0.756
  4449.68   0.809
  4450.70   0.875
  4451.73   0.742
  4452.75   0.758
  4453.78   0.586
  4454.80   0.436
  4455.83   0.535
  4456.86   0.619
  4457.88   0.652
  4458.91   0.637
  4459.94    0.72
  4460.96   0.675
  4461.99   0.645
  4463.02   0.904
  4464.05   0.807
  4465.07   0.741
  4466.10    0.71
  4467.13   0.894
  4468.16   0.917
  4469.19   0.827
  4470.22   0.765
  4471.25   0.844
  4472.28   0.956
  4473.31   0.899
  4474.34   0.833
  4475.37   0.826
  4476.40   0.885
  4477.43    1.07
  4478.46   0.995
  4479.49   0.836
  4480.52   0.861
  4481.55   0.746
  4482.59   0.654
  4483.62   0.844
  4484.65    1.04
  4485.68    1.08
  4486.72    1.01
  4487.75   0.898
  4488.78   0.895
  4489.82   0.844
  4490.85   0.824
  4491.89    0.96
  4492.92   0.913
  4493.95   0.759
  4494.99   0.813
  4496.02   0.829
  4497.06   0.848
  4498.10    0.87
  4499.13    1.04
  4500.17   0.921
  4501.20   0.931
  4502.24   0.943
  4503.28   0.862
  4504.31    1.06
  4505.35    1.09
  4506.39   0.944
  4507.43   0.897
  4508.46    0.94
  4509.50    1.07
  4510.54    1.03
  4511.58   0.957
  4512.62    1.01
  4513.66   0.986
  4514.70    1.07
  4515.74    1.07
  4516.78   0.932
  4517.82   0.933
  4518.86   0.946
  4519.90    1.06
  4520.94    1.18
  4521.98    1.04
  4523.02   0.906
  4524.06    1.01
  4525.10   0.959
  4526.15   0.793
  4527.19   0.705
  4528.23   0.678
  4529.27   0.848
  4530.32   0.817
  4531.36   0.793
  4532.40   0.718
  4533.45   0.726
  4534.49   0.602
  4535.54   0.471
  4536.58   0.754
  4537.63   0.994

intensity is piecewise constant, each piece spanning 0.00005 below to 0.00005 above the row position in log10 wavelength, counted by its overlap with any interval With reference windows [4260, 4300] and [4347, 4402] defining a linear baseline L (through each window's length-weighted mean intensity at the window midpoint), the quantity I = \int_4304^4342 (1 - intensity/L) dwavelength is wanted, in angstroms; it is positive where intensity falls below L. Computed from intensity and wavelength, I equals -3.0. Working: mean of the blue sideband 0.434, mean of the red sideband 0.659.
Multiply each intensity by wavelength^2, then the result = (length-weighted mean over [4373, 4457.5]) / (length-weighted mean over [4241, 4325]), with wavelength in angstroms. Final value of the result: 1.6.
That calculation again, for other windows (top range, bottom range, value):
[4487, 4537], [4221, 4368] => 2.01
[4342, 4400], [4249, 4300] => 1.63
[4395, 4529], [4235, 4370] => 1.66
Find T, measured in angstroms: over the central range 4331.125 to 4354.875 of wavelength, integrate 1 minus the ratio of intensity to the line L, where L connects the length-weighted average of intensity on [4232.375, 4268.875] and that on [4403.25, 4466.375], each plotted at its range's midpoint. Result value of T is -2.9 angstroms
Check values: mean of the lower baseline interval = 0.426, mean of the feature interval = 0.641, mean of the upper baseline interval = 0.719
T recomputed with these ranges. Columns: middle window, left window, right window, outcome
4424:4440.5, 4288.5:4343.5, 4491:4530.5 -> 1.62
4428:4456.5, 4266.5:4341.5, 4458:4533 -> 1.43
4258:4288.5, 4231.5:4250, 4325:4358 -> 3.38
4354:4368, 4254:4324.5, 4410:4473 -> -2.57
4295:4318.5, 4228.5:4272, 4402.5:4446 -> 0.53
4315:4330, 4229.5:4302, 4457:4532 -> -1.14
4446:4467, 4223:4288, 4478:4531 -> 2.59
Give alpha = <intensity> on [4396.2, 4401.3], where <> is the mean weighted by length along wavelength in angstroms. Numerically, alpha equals 0.692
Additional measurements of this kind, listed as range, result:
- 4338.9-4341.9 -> 0.635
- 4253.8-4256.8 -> 0.319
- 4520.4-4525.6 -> 1.02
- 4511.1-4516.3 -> 1.02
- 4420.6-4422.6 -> 0.79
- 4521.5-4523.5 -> 0.974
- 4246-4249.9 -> 0.483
